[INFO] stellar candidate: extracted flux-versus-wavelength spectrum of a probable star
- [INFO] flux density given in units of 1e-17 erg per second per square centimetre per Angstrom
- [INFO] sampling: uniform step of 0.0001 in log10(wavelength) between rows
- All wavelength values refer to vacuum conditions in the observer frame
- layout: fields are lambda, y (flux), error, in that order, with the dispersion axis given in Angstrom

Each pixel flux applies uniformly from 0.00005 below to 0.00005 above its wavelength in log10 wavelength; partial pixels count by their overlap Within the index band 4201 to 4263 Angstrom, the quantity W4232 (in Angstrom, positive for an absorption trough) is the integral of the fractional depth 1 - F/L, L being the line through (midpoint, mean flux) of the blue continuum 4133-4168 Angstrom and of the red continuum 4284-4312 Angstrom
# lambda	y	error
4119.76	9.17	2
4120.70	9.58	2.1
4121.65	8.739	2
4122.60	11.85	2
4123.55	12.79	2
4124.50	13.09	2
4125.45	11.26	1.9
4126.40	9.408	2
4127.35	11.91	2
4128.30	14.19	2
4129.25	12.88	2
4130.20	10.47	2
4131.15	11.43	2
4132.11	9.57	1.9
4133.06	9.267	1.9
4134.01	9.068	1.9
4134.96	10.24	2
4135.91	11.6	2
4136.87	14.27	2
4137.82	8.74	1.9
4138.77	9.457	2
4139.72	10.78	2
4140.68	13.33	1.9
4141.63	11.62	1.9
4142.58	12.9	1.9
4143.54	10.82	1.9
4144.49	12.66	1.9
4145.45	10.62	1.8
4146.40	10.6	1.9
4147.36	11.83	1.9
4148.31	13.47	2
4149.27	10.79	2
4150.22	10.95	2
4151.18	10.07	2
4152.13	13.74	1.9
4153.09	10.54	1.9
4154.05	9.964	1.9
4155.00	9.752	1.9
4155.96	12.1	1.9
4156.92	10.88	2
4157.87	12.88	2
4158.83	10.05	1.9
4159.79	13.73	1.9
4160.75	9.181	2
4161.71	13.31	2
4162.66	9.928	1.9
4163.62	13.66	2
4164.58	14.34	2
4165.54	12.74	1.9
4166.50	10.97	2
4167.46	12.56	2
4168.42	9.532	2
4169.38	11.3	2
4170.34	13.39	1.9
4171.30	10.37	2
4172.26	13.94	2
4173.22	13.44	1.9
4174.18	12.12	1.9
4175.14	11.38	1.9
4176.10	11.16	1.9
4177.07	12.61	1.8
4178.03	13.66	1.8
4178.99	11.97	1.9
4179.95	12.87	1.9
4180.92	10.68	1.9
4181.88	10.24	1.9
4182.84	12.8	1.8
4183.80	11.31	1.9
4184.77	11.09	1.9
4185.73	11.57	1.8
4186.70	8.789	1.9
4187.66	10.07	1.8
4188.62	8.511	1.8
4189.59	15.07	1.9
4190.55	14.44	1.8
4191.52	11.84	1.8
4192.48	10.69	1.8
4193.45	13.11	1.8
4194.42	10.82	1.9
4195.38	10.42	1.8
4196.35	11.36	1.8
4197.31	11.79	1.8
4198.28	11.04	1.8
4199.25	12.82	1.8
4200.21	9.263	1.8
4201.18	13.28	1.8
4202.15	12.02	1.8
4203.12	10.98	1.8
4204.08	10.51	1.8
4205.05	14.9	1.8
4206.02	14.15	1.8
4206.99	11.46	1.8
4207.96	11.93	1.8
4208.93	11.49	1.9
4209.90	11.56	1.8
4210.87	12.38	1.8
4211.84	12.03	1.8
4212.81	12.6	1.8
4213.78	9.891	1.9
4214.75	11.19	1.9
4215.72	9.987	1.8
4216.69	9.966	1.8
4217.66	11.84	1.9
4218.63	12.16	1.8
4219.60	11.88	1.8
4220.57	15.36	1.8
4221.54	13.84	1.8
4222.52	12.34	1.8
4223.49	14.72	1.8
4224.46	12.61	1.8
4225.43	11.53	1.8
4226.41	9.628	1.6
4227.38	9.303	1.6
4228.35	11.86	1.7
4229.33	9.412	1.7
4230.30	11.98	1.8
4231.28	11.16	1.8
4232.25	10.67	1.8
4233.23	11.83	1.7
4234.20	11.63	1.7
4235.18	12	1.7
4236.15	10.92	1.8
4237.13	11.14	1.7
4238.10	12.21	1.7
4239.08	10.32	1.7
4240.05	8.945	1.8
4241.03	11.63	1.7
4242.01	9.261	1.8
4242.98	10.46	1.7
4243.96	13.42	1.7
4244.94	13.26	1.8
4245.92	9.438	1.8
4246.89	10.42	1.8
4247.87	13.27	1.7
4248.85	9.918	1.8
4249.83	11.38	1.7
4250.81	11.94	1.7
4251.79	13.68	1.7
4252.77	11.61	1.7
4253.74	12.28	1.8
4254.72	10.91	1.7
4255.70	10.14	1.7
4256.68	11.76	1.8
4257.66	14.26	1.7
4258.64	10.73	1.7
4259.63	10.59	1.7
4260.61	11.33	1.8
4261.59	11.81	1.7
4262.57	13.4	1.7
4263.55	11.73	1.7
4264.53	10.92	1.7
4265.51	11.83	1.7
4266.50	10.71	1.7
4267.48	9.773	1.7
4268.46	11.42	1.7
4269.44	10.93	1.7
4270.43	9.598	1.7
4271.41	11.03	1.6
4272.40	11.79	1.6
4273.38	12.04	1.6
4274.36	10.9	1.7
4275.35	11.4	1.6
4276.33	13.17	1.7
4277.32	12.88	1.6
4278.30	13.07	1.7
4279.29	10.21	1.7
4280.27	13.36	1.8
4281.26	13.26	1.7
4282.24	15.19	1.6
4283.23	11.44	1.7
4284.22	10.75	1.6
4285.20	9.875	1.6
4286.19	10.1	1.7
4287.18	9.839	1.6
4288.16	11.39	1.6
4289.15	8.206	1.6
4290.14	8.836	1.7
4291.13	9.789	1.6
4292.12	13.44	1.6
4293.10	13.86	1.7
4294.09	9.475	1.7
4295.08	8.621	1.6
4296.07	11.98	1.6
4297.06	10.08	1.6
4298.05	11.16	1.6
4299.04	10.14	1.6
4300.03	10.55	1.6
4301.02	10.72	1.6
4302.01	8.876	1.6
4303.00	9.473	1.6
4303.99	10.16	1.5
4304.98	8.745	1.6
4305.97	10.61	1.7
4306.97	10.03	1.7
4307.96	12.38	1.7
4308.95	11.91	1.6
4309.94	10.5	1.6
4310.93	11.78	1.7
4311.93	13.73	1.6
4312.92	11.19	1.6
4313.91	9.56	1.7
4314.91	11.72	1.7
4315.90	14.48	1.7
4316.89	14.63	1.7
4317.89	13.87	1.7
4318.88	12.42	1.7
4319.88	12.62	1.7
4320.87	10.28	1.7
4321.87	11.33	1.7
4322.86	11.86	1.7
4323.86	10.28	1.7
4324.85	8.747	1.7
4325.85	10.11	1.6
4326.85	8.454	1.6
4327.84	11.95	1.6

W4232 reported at -4.0 Angstrom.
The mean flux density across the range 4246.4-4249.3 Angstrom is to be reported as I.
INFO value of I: 11.2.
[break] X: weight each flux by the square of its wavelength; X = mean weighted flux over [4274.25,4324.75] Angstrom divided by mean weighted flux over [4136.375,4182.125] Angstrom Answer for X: 1.03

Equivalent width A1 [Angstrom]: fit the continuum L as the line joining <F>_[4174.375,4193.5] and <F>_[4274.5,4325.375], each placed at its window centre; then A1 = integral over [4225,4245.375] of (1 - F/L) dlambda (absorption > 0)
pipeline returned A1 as 0.7 Angstrom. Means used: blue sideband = 11.7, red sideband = 11.3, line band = 11.1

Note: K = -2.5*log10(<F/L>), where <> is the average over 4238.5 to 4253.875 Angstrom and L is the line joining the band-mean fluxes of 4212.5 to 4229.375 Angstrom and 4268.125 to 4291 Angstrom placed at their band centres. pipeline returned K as 0.02 mag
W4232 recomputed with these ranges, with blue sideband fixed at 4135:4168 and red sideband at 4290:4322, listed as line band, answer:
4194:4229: -1.08 Angstrom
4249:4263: -0.57 Angstrom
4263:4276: 0.20 Angstrom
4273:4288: -0.73 Angstrom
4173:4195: -0.41 Angstrom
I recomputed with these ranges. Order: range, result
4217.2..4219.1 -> 12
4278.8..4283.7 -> 12.7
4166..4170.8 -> 11.5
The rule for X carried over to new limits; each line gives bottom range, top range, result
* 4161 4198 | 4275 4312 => 0.99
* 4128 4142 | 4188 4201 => 1.08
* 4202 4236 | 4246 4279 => 1.00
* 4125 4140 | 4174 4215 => 1.11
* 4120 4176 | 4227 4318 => 1.04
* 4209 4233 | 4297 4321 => 1.01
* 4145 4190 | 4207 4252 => 1.02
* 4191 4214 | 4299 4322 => 1.01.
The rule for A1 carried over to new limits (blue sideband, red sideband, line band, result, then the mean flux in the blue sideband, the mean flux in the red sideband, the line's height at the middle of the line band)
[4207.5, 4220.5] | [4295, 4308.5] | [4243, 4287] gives -3.2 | 11.6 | 10.3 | 10.8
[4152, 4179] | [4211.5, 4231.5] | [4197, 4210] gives -0.2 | 11.9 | 11.7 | 11.7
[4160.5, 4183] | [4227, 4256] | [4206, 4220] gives 0.0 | 12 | 11.2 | 11.6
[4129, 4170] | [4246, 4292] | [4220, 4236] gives -0.6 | 11.4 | 11.4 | 11.4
